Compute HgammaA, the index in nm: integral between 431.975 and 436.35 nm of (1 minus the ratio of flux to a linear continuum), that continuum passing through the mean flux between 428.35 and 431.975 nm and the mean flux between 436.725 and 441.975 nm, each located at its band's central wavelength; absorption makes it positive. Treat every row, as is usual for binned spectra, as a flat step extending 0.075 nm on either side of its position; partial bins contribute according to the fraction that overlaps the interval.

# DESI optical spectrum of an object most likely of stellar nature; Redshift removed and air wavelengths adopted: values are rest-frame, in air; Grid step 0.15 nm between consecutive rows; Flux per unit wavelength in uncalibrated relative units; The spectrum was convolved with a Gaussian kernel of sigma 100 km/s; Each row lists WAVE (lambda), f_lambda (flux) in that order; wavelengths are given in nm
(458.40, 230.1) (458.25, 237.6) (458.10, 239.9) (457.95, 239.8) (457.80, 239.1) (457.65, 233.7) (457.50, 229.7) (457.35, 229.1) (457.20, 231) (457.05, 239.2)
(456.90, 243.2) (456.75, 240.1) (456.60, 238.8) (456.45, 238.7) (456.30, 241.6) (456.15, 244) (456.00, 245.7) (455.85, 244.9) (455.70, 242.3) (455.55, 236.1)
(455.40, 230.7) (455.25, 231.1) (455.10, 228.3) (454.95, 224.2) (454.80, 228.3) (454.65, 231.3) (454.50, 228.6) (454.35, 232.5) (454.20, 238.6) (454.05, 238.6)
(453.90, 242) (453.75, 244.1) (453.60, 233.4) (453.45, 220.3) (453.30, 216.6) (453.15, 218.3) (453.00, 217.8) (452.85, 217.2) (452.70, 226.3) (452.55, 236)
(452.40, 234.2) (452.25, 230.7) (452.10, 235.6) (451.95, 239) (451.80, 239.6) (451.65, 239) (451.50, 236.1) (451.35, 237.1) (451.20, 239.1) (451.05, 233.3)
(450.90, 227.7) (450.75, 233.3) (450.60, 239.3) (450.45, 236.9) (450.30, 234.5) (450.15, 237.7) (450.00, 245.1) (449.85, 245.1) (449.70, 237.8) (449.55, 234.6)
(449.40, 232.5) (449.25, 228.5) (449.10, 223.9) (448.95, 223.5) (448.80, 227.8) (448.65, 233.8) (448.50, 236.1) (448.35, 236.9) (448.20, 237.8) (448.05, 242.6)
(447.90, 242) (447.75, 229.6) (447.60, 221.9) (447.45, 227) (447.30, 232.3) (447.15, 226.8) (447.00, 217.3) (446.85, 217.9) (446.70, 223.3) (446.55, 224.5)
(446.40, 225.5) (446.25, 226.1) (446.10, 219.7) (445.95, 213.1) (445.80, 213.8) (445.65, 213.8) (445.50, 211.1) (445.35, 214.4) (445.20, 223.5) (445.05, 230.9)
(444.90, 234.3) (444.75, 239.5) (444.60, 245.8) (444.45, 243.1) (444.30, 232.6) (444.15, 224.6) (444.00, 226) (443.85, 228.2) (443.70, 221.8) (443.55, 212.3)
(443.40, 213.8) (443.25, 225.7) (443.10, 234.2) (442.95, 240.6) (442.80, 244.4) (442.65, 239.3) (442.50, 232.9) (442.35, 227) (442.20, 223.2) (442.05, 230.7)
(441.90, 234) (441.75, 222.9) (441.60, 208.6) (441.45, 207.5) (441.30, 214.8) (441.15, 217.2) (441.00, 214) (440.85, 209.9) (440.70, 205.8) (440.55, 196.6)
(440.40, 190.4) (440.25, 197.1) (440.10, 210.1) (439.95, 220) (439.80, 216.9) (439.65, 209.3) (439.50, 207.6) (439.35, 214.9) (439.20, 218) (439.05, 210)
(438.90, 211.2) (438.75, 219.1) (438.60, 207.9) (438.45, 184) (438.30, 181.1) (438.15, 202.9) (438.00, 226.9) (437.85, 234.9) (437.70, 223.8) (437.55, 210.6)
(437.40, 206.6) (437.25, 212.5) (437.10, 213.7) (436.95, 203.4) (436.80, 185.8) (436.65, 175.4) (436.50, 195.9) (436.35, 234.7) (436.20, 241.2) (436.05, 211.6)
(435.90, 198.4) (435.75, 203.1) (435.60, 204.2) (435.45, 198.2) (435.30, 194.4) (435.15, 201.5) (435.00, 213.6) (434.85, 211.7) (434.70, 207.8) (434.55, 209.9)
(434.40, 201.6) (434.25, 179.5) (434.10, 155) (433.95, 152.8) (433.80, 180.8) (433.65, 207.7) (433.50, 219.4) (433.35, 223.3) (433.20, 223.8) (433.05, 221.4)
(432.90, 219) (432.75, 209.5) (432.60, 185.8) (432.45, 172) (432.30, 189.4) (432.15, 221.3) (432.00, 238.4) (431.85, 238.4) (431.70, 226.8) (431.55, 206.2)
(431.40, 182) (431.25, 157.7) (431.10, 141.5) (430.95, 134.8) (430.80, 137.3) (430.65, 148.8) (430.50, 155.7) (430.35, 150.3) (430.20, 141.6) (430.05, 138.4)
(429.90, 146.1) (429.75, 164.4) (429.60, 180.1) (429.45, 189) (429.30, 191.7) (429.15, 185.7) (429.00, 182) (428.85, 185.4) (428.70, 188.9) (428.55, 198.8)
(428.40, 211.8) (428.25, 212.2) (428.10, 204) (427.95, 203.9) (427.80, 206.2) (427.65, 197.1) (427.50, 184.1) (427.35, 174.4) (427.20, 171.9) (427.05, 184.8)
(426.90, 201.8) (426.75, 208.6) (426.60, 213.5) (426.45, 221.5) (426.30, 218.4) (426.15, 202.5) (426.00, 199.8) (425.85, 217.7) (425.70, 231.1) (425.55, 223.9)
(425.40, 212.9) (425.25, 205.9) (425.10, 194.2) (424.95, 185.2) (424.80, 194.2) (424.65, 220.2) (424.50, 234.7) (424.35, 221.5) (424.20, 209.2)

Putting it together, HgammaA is -0.31 nm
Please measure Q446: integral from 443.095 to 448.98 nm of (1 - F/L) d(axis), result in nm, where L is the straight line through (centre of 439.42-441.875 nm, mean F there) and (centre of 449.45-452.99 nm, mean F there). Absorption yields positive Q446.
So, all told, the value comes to -0.110 nm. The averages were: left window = 210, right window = 235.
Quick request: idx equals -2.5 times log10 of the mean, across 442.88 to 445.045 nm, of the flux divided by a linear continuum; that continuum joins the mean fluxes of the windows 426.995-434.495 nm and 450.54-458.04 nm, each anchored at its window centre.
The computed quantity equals -0.08 mag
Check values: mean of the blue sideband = 187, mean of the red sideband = 234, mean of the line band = 230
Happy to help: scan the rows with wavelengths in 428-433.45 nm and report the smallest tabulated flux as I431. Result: 134.8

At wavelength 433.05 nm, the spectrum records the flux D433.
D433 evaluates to 221.4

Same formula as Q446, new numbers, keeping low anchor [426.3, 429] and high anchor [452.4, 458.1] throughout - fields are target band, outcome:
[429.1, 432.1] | 0.43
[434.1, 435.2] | 0.04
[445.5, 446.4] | 0.02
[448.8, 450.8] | -0.07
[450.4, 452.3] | -0.06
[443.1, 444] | -0.01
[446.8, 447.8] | -0.01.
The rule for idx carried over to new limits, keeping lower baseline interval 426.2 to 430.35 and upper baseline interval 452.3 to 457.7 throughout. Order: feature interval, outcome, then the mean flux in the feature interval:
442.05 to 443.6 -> -0.083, 230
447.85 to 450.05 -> -0.057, 235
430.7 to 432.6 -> 0.044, 187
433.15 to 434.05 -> -0.011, 199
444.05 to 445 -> -0.099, 236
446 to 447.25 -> -0.017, 223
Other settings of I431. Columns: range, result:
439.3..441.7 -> 190.4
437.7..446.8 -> 181.1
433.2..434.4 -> 152.8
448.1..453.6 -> 216.6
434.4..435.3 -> 194.4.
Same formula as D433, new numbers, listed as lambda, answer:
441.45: 207.5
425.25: 205.9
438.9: 211.2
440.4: 190.4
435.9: 198.4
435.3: 194.4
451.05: 233.3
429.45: 189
